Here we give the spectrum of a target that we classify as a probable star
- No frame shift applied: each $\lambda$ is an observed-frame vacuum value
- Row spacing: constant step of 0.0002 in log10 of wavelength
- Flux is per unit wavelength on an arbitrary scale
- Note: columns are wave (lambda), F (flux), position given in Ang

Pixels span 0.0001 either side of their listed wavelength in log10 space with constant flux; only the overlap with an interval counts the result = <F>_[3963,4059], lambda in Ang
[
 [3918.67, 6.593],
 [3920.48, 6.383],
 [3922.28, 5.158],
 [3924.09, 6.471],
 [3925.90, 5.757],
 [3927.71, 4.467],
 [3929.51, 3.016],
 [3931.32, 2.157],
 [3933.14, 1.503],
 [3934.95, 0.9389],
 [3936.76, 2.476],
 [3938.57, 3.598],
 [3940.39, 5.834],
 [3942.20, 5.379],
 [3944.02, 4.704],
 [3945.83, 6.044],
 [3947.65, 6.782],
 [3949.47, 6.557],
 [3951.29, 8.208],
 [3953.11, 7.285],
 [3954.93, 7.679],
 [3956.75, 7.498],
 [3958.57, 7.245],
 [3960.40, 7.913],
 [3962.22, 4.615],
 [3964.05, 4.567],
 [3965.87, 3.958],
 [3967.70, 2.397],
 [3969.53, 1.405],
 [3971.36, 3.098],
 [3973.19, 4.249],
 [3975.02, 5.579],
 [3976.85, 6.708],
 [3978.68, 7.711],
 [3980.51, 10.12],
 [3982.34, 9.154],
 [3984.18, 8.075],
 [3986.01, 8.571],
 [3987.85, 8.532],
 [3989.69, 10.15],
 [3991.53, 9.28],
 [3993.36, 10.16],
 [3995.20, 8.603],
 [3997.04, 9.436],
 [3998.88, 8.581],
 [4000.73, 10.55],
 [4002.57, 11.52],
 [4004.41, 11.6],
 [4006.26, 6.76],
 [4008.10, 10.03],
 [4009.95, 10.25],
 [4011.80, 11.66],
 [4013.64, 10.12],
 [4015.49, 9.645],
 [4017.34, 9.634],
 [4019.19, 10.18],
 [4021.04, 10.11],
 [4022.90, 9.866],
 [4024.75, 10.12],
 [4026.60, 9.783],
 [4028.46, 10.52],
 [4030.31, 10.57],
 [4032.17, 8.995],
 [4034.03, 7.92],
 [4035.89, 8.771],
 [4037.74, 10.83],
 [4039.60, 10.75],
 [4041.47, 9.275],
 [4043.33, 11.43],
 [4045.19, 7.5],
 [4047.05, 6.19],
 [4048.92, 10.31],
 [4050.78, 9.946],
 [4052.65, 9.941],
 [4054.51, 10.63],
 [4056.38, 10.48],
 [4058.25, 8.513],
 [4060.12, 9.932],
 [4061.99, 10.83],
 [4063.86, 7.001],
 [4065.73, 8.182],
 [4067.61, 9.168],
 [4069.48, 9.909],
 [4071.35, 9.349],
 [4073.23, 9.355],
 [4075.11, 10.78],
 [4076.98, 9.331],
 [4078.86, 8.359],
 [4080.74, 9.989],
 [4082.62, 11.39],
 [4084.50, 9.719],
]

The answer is 8.75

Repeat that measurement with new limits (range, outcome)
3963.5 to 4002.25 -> 7.28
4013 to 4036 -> 9.73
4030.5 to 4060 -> 9.47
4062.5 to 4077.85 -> 9.18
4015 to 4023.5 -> 9.89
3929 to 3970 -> 4.92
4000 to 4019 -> 10.2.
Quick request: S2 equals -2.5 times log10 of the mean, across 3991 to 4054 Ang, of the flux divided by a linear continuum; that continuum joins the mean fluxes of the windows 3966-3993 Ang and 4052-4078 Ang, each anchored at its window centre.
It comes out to -0.20 mag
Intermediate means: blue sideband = 6.78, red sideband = 9.52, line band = 9.74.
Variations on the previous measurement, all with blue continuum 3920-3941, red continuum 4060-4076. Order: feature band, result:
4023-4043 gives -0.23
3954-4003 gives -0.23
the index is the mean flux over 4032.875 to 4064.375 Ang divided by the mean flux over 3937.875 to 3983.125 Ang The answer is 1.6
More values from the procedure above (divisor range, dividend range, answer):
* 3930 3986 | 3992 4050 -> 1.77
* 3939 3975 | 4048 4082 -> 1.73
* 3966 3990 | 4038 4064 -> 1.49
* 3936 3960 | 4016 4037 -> 1.57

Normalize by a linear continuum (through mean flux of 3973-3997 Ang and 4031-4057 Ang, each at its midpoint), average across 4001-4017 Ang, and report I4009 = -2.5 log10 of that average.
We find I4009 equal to -0.16 mag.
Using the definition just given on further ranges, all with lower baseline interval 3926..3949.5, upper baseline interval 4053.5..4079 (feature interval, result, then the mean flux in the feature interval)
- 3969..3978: 0.26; 4.42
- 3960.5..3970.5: 0.35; 3.75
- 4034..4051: -0.11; 9.34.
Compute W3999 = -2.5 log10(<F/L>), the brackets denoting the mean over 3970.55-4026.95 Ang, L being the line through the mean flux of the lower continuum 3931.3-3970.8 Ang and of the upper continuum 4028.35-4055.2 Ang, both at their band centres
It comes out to -0.21 mag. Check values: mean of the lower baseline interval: 4.99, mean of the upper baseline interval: 9.54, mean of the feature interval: 9.04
